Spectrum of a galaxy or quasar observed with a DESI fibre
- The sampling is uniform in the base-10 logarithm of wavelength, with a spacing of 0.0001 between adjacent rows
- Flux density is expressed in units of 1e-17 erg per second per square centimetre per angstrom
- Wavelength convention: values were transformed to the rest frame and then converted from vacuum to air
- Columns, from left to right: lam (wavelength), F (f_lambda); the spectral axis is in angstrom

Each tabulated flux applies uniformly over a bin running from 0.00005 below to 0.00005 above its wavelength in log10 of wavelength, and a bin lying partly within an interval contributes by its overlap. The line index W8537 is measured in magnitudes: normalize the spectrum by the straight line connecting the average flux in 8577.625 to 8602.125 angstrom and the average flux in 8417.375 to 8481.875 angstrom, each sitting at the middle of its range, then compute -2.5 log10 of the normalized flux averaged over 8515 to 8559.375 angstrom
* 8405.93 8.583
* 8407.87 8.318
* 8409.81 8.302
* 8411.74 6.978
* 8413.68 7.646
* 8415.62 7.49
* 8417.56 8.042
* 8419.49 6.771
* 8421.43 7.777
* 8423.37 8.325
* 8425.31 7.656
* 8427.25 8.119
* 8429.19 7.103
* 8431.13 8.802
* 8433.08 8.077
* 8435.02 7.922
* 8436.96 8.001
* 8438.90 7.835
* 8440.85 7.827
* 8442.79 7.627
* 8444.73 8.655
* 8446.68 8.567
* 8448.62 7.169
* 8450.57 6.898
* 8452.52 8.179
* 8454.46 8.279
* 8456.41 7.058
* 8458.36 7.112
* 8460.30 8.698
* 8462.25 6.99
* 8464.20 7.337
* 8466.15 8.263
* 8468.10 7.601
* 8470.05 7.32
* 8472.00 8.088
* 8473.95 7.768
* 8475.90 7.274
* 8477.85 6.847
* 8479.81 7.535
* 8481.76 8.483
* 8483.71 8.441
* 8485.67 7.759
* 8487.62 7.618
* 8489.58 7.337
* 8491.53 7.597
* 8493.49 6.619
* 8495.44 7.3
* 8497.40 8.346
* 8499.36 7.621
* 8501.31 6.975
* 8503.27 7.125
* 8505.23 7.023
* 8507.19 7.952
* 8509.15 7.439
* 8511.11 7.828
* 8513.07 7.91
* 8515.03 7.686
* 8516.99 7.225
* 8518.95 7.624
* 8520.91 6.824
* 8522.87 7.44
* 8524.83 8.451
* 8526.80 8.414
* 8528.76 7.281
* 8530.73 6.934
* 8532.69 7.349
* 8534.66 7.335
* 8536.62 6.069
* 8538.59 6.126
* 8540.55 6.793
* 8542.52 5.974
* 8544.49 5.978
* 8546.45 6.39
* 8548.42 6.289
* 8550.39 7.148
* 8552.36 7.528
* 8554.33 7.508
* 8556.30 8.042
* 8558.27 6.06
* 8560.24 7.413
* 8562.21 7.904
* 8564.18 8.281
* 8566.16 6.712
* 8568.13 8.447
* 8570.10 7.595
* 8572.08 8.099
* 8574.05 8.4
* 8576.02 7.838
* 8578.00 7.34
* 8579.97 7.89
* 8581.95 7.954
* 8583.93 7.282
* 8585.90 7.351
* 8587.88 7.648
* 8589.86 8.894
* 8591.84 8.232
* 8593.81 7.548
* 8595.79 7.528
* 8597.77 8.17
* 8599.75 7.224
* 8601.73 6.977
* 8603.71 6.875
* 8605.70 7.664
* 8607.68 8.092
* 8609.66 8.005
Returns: 0.100 mag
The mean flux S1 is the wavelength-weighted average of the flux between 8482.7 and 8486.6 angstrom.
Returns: 8.1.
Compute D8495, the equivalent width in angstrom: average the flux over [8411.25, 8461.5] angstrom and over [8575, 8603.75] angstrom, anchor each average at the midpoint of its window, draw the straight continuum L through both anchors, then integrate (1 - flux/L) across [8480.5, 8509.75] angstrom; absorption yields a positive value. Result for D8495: 0.7 angstrom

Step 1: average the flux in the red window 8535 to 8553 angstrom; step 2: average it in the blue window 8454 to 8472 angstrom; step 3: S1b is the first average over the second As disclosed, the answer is 0.9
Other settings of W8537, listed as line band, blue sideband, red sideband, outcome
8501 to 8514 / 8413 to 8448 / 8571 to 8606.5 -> 0.046 mag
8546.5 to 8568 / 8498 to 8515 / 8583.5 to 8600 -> 0.057 mag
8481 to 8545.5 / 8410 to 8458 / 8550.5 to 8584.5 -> 0.051 mag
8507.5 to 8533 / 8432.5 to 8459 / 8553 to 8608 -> 0.021 mag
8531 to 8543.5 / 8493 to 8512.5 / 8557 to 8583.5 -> 0.144 mag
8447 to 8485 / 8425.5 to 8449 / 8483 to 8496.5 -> 0.008 mag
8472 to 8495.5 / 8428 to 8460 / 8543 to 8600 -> 0.023 mag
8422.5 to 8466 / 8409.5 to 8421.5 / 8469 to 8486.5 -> -0.031 mag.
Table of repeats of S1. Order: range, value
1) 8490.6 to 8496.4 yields 7.17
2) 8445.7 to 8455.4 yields 7.82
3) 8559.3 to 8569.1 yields 7.75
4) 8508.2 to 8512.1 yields 7.63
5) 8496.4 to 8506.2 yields 7.42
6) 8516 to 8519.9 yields 7.43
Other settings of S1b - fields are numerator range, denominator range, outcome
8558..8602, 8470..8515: 1.02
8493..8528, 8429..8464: 0.97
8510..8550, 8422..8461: 0.90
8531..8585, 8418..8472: 0.93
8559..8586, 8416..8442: 0.99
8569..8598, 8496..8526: 1.04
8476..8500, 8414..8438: 0.97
